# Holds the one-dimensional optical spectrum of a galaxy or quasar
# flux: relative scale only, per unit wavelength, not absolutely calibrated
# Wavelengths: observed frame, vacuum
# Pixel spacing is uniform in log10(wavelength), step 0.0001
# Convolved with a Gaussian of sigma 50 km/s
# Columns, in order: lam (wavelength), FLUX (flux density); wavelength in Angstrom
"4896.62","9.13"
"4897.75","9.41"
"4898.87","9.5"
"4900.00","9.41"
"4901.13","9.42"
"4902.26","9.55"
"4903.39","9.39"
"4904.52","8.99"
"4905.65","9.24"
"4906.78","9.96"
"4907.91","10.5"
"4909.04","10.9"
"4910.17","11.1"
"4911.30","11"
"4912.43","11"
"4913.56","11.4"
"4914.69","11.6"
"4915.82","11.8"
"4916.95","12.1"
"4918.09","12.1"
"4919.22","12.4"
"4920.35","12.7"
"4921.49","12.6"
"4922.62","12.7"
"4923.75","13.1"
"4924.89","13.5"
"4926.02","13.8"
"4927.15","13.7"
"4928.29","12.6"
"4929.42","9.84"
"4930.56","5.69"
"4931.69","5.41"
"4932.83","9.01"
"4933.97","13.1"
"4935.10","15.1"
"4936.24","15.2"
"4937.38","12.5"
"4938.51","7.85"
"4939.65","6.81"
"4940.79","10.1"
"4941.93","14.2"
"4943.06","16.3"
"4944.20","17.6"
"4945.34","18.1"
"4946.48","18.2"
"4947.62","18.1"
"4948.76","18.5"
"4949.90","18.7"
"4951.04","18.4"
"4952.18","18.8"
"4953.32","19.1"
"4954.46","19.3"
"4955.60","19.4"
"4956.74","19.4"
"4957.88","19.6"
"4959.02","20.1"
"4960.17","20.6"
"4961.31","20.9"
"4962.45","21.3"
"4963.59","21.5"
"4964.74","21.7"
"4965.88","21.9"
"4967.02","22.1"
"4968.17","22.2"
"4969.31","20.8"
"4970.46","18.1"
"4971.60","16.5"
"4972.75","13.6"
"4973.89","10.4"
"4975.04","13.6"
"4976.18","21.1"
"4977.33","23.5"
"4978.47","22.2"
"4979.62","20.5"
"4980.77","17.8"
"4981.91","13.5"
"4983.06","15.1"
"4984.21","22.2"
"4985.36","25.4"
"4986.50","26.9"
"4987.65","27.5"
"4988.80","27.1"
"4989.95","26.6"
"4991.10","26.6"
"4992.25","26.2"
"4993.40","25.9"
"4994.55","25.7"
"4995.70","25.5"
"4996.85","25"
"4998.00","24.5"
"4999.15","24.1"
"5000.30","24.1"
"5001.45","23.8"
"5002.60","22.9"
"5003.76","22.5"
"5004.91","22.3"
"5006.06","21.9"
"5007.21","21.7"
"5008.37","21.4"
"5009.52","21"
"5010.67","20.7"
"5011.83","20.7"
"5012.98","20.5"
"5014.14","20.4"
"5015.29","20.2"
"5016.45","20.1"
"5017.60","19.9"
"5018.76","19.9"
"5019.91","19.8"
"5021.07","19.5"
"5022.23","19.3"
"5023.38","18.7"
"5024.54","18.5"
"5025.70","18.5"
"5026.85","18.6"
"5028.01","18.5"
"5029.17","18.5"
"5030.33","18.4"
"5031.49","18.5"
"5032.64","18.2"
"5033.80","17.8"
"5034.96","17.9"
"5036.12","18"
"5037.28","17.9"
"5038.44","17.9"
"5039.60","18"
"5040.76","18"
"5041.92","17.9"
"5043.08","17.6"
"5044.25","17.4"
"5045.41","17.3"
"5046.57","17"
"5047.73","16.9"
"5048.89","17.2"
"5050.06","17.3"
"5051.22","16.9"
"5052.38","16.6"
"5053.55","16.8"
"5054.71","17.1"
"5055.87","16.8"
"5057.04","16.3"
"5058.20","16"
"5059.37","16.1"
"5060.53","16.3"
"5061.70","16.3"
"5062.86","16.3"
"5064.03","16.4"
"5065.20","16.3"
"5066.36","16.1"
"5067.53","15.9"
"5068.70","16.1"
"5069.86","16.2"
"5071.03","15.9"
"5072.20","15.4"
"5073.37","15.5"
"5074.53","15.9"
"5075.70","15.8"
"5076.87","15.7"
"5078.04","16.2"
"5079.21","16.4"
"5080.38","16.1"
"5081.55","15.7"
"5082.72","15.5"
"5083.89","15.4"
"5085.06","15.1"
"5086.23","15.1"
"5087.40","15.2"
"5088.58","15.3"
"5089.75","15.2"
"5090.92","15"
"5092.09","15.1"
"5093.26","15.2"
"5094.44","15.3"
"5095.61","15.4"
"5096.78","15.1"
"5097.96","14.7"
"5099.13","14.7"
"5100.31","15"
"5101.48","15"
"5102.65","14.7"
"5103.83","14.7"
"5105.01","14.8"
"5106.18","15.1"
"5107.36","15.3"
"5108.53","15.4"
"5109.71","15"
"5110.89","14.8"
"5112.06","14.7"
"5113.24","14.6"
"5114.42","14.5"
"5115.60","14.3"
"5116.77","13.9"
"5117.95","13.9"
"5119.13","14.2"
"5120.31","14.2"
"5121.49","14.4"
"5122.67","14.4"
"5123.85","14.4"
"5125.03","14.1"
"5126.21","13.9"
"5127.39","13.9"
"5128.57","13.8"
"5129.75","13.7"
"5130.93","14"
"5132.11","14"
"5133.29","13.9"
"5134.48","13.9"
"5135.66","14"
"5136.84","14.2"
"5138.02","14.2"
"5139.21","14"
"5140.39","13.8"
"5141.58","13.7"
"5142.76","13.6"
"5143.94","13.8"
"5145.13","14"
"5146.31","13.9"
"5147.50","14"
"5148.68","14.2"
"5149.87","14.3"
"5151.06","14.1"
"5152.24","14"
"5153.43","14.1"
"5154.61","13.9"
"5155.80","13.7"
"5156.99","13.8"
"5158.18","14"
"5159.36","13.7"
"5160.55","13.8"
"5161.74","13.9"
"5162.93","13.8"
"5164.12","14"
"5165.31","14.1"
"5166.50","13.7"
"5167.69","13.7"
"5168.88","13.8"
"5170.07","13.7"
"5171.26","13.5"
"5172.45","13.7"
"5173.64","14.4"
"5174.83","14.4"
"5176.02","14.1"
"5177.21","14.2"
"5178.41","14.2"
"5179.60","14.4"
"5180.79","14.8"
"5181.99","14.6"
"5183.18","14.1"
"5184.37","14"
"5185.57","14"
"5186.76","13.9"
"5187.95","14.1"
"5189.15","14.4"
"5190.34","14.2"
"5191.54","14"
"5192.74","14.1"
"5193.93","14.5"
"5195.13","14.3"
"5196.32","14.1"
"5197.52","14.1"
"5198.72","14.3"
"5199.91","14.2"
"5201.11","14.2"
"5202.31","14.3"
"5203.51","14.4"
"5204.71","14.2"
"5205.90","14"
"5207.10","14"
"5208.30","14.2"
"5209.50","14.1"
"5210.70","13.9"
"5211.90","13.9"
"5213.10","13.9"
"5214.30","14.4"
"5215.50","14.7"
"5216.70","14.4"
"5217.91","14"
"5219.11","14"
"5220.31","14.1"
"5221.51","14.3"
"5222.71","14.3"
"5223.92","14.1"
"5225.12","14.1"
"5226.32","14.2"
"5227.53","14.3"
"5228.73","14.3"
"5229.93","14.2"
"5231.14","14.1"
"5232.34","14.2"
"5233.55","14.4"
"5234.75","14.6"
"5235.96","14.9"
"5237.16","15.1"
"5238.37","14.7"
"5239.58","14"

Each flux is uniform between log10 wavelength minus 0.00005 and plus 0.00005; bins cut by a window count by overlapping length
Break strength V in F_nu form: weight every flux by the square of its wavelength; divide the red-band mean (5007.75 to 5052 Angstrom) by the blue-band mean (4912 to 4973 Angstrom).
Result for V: 1.25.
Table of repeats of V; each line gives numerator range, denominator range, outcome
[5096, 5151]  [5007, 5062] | 0.81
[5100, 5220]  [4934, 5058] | 0.78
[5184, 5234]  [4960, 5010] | 0.71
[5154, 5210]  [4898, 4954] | 1.24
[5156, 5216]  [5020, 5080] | 0.87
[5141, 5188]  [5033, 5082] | 0.87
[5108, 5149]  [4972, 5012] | 0.68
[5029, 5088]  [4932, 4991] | 0.94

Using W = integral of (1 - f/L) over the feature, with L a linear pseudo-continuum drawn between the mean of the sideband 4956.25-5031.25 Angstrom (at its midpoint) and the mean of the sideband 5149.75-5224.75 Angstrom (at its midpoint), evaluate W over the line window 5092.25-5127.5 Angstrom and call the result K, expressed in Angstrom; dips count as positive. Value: 4.6 Angstrom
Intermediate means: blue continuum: 21.1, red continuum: 14.1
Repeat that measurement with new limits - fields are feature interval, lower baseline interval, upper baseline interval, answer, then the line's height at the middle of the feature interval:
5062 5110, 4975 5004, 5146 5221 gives 8.26 Angstrom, 18.7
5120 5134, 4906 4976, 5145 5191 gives 0.14 Angstrom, 14.2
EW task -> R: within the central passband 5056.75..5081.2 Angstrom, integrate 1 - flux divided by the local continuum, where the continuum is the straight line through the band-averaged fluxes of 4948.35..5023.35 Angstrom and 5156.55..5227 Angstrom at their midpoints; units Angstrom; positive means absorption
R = 3.0 Angstrom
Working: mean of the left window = 21.1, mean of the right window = 14.1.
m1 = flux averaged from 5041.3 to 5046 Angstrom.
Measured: 17.5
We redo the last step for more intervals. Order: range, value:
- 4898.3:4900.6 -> 9.47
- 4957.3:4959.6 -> 19.8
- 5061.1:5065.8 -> 16.3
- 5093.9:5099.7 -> 15.1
